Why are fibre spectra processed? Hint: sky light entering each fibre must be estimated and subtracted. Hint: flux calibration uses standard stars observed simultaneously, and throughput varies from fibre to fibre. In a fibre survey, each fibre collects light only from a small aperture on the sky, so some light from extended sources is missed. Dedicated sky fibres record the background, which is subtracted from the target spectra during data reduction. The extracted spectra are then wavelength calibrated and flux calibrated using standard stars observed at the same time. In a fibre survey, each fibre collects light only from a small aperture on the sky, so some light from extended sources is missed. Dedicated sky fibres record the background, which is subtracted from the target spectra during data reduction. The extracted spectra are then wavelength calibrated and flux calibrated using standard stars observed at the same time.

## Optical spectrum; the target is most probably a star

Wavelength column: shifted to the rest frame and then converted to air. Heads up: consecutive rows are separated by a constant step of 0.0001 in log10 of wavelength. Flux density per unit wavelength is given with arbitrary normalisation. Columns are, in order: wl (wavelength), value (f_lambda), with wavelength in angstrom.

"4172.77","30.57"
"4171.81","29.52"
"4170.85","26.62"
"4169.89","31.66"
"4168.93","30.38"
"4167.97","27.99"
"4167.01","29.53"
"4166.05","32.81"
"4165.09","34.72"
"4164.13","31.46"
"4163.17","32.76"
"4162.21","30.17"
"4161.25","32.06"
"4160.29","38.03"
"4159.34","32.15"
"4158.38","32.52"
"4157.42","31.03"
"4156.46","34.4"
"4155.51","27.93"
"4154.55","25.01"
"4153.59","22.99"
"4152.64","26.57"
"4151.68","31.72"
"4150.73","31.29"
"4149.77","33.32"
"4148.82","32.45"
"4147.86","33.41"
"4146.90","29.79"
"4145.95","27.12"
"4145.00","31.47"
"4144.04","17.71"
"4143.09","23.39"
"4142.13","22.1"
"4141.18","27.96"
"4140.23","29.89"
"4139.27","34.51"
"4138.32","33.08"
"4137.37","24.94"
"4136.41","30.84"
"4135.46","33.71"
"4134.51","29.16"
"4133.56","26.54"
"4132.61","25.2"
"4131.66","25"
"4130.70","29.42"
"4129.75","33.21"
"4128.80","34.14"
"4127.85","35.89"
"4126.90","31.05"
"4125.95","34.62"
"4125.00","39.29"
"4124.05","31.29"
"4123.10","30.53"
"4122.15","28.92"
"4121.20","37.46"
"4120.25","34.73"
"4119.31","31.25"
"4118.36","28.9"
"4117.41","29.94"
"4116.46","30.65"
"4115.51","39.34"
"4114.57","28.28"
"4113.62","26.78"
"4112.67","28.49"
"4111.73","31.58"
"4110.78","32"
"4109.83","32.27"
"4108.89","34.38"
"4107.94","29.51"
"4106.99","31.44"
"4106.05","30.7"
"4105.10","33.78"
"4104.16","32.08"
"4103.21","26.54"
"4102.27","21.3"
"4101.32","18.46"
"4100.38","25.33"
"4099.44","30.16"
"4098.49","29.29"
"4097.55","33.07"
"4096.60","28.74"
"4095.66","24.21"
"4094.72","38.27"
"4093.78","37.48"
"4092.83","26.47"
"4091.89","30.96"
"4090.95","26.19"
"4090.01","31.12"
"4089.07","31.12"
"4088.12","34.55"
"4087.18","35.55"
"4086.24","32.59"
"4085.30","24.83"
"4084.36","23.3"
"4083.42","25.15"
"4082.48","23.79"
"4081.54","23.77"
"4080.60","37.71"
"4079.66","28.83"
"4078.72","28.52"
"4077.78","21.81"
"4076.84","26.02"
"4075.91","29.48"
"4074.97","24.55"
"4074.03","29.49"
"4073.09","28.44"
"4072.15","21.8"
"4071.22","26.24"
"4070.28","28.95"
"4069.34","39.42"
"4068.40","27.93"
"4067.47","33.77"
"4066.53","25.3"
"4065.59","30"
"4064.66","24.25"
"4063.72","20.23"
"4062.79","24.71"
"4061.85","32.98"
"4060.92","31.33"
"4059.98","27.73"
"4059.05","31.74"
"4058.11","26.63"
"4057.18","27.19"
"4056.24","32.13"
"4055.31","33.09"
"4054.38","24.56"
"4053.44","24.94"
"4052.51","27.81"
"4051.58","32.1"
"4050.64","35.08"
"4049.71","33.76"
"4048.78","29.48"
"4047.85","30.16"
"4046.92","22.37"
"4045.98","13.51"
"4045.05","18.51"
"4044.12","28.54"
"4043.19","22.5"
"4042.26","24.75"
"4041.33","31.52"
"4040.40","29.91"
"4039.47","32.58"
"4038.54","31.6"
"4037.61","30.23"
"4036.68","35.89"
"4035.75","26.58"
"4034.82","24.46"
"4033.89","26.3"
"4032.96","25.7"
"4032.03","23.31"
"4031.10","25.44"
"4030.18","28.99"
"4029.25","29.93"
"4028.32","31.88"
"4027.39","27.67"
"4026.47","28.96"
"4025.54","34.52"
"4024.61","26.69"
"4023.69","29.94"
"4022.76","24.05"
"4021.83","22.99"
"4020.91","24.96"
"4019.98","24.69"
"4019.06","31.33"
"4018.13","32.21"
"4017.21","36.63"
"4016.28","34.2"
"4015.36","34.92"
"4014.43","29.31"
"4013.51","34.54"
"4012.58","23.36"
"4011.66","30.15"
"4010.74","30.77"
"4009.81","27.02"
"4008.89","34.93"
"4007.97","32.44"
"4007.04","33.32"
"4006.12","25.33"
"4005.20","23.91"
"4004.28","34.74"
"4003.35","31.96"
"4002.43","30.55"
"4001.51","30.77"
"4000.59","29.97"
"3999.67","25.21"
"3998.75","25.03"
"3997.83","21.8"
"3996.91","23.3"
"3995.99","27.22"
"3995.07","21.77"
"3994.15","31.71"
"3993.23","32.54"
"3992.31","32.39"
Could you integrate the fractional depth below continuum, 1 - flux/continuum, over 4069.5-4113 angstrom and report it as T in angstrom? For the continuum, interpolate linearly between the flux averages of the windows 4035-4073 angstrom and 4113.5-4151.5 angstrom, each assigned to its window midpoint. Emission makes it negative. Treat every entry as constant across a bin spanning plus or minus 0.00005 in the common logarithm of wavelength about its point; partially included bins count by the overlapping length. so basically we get 0.50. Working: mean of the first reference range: 28.3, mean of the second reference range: 30.5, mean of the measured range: 29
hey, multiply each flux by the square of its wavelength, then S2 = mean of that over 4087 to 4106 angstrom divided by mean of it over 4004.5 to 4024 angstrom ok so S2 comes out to 1.04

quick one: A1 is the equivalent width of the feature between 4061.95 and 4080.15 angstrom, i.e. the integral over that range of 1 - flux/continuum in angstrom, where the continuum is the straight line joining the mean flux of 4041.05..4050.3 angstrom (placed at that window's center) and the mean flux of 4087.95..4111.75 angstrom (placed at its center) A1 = 0.1 angstrom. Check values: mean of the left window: 25.5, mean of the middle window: 27.5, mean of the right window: 29.9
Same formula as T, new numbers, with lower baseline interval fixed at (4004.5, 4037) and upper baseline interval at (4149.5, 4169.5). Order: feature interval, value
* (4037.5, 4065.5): 1.5 angstrom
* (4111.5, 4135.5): -0.7 angstrom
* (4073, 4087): 1.2 angstrom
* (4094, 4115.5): 0.3 angstrom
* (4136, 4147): 1.1 angstrom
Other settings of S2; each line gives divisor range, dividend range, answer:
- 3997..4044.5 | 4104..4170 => 1.12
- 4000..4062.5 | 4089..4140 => 1.10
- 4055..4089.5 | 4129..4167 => 1.09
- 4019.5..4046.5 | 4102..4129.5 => 1.22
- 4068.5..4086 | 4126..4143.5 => 1.11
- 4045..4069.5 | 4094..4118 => 1.09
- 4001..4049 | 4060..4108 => 1.03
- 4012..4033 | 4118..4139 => 1.14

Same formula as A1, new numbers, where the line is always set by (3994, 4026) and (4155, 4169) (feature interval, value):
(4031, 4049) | 1.8 angstrom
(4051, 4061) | 0.3 angstrom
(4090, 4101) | 0.3 angstrom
